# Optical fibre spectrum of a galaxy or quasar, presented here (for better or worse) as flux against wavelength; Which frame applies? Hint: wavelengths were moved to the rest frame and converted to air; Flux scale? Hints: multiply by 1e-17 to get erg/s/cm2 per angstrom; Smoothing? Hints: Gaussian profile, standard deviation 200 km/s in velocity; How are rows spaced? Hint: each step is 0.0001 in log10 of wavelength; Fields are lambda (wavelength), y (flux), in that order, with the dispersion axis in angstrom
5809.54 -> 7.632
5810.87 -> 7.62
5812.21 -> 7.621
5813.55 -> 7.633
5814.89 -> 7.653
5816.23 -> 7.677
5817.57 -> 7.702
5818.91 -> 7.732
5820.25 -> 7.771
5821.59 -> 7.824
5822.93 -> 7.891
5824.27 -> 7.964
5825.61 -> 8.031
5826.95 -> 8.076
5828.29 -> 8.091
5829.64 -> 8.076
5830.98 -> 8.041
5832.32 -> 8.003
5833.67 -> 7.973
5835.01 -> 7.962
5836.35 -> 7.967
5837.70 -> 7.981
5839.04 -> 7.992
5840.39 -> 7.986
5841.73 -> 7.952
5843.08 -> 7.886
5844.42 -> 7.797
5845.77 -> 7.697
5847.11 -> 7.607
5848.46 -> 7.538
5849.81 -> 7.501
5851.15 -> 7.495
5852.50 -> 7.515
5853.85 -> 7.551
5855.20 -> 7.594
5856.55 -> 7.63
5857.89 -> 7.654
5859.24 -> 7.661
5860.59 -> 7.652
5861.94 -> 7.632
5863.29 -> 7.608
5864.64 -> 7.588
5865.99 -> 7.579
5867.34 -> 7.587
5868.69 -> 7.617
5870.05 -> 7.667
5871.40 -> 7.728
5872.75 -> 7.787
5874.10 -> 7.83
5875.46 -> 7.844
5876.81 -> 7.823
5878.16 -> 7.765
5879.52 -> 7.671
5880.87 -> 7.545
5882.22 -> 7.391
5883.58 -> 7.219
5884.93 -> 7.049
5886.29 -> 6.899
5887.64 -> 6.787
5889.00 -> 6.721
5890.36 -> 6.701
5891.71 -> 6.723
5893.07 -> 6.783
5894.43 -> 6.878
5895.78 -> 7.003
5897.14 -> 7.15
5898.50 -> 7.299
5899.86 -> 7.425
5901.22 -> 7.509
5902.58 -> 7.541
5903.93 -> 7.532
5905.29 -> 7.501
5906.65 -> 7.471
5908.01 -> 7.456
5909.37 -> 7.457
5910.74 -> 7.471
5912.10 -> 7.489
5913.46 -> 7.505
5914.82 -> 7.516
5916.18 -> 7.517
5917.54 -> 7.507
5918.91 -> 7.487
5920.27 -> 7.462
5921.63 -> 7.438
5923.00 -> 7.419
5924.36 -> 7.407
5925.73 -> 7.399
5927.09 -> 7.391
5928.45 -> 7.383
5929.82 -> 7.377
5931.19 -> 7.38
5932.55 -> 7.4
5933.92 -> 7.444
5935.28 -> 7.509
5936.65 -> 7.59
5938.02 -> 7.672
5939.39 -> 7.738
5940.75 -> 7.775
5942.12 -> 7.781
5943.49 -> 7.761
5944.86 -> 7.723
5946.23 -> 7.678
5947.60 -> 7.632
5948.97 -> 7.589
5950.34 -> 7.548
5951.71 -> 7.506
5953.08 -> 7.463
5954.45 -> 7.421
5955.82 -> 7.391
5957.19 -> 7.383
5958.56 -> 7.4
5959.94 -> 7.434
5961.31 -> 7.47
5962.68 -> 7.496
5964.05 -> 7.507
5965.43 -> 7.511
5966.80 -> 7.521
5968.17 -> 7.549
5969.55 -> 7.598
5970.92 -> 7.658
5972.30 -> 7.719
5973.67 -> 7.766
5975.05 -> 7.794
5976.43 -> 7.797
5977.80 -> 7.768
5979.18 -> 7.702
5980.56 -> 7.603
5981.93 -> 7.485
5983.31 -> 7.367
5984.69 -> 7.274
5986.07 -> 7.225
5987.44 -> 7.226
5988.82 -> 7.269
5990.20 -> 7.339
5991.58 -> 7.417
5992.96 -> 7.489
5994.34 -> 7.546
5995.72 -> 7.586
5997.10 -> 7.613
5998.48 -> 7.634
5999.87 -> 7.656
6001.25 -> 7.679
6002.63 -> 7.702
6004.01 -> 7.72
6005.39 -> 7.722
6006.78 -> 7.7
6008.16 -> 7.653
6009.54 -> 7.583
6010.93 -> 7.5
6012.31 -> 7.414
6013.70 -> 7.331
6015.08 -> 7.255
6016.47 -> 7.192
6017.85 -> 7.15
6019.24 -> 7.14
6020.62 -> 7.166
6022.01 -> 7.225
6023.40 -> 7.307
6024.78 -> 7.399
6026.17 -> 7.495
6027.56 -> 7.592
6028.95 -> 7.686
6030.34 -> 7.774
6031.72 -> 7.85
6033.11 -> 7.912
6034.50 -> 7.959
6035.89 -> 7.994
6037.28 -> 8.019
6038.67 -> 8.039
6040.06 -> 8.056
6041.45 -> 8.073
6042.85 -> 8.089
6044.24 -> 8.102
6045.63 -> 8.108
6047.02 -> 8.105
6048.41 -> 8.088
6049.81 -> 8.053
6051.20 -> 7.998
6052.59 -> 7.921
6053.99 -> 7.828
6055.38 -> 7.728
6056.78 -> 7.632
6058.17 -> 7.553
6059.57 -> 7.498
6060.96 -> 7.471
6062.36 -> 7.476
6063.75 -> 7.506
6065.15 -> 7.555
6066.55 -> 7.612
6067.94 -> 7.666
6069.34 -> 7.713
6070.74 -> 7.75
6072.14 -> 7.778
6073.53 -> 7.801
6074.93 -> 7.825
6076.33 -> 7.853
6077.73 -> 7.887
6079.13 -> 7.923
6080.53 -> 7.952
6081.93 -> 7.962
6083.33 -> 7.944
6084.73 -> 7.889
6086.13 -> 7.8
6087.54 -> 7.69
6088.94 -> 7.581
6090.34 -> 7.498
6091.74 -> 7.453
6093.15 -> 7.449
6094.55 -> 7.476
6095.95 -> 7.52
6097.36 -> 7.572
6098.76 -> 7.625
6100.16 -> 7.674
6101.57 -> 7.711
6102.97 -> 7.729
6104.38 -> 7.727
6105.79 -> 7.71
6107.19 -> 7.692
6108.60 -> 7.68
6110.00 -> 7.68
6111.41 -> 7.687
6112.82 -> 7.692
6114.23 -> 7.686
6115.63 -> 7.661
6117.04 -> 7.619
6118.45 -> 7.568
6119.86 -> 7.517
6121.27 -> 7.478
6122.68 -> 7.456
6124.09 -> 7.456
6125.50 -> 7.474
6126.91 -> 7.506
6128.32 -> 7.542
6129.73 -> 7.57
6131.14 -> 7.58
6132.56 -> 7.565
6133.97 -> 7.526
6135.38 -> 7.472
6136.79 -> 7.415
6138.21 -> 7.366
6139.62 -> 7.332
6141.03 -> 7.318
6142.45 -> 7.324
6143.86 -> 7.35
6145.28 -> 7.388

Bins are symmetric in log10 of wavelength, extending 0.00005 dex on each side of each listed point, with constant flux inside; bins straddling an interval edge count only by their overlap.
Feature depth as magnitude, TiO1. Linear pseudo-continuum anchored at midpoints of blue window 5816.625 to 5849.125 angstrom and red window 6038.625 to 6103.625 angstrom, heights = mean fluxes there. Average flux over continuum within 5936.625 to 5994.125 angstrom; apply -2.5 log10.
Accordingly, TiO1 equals 0.04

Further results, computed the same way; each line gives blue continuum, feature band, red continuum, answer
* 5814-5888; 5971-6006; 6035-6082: 0.03 mag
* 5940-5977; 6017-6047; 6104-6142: -0.02 mag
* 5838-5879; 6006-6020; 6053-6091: 0.05 mag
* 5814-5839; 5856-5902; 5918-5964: 0.05 mag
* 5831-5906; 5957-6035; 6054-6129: 0.01 mag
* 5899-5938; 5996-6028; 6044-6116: 0.02 mag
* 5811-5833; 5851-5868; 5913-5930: 0.01 mag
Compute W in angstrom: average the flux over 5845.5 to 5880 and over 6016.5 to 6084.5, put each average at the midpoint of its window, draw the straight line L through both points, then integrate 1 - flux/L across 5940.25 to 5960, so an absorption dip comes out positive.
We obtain 0.3 angstrom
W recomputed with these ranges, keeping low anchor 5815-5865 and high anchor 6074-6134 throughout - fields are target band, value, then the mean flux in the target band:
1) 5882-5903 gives 1.92 angstrom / 7.05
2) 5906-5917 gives 0.38 angstrom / 7.49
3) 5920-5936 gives 0.68 angstrom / 7.42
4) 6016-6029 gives 0.64 angstrom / 7.32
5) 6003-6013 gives 0.11 angstrom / 7.62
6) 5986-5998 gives 0.45 angstrom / 7.43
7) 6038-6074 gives -0.64 angstrom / 7.82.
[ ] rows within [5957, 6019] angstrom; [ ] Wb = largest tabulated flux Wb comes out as 7.797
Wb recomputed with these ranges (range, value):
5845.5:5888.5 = 7.844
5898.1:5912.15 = 7.541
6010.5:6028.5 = 7.592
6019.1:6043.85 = 8.089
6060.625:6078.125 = 7.887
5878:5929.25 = 7.765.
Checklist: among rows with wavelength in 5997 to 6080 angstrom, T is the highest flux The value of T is 8.108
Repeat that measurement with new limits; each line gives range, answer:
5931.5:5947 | 7.781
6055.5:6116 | 7.962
